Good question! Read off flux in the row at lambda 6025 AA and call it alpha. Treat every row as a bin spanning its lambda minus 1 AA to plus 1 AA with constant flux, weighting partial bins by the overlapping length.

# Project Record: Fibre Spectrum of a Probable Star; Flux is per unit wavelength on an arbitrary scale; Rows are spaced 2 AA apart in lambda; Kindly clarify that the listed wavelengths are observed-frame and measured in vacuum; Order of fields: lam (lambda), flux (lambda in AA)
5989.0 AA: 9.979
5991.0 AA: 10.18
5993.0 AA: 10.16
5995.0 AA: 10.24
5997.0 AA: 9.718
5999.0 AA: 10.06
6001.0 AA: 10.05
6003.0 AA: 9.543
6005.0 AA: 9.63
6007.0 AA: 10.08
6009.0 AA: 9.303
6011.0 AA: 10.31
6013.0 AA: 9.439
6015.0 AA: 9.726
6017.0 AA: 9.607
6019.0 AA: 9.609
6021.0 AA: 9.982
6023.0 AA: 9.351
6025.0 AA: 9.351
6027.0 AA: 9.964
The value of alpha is 9.351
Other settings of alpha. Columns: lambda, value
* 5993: 10.16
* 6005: 9.63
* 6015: 9.726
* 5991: 10.18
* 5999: 10.06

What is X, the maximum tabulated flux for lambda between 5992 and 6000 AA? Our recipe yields 10.24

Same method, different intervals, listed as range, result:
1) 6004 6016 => 10.31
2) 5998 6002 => 10.06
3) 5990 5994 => 10.18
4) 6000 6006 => 10.05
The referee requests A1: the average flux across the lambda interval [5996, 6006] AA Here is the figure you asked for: 9.8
